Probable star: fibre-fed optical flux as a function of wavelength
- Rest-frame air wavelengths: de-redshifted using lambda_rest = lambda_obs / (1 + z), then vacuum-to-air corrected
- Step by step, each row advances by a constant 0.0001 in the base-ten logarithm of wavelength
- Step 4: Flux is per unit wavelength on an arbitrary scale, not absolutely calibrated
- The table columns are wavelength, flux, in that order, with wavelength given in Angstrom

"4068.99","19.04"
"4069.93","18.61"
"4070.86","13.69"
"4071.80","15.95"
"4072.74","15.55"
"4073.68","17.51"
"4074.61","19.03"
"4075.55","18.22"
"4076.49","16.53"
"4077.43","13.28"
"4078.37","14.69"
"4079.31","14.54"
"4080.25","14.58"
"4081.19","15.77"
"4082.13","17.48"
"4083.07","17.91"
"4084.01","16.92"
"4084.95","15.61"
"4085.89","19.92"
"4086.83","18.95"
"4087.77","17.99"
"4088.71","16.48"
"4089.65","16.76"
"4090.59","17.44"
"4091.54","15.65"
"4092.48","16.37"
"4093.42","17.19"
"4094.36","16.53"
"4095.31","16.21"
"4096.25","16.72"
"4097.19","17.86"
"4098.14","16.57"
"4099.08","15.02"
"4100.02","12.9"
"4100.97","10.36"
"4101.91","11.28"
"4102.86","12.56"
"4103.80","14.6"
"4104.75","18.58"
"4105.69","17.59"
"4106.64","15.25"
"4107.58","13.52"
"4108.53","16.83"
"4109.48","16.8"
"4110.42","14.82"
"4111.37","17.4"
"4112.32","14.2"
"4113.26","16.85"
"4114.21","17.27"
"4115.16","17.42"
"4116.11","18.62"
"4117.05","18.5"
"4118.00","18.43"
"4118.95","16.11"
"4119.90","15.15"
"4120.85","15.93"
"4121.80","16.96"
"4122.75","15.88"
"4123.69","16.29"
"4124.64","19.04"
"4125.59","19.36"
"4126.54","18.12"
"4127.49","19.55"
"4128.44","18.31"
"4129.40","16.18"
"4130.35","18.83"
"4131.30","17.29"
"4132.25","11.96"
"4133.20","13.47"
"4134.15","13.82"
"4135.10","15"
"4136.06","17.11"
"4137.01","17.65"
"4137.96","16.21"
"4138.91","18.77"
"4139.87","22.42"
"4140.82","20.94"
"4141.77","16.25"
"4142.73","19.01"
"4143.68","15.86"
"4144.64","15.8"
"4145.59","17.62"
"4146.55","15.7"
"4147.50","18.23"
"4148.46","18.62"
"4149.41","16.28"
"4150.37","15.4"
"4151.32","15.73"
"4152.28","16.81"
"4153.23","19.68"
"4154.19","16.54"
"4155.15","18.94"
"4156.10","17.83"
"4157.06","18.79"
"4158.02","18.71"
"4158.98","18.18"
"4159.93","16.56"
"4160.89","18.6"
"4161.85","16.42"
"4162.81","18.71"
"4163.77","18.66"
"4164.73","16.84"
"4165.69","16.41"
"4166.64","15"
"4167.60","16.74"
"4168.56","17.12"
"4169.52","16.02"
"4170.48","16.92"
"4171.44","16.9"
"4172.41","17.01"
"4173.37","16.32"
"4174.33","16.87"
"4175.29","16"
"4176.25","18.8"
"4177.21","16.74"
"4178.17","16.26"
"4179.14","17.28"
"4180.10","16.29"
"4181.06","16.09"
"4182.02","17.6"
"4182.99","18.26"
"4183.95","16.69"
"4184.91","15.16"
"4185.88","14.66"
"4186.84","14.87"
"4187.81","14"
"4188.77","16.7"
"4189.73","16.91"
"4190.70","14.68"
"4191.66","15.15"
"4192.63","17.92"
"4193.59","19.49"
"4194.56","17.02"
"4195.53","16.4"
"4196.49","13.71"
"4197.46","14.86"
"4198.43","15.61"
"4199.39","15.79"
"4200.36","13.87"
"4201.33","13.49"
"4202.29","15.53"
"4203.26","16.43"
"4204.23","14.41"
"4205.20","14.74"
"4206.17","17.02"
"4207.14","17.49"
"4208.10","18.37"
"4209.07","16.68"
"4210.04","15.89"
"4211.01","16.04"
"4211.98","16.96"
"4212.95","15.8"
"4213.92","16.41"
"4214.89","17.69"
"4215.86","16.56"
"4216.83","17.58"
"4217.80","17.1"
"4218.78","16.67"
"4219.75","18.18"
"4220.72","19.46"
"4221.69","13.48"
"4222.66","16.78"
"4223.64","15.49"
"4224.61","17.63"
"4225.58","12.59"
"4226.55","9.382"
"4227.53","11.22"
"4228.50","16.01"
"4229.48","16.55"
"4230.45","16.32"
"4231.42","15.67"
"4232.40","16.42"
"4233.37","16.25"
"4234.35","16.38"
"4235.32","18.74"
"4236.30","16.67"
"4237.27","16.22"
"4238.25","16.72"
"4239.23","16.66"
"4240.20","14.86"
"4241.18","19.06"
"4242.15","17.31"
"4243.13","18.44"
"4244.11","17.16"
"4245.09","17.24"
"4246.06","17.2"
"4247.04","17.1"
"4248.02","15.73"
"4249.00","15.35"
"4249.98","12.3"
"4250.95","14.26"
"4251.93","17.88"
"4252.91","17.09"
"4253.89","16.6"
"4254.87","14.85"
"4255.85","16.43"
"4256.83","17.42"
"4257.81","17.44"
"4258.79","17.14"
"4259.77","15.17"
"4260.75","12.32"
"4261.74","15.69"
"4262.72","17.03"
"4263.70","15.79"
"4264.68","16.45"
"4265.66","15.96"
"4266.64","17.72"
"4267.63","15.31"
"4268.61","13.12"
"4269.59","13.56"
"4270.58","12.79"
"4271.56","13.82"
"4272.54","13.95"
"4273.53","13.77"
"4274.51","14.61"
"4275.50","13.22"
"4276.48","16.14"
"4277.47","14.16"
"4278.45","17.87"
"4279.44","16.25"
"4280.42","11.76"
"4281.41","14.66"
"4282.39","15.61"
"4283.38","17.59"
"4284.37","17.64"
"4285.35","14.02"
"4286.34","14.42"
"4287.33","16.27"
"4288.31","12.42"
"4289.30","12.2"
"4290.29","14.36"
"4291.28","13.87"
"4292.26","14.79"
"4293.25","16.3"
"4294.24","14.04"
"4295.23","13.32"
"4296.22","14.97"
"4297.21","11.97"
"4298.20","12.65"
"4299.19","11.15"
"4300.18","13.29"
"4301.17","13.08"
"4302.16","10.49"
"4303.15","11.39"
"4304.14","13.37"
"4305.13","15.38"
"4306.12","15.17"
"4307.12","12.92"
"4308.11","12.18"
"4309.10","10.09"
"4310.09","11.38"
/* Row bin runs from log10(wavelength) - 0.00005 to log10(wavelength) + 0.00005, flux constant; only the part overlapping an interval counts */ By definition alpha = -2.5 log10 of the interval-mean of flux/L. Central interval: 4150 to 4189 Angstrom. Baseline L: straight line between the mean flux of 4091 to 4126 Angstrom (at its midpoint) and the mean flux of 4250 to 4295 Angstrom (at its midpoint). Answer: -0.08 mag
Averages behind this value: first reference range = 16.1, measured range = 16.9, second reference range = 15.2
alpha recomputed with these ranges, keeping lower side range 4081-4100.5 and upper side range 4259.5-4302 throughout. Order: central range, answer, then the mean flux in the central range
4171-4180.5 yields -0.072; 16.8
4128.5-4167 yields -0.071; 17.2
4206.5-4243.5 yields -0.082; 16.4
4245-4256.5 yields -0.079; 16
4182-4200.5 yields -0.026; 16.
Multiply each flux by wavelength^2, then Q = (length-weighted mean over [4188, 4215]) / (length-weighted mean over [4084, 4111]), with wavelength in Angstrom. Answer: 1.1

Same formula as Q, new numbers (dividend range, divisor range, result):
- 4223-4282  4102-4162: 0.97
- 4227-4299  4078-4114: 1.05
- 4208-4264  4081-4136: 1.05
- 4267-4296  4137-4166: 0.88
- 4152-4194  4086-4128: 1.06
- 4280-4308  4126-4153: 0.87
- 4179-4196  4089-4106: 1.10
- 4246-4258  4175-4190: 1.01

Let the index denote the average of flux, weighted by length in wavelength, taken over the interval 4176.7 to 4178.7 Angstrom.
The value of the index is 16.5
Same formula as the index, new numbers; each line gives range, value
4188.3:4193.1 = 16.3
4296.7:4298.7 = 12.3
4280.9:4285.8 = 15.9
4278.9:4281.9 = 14.3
